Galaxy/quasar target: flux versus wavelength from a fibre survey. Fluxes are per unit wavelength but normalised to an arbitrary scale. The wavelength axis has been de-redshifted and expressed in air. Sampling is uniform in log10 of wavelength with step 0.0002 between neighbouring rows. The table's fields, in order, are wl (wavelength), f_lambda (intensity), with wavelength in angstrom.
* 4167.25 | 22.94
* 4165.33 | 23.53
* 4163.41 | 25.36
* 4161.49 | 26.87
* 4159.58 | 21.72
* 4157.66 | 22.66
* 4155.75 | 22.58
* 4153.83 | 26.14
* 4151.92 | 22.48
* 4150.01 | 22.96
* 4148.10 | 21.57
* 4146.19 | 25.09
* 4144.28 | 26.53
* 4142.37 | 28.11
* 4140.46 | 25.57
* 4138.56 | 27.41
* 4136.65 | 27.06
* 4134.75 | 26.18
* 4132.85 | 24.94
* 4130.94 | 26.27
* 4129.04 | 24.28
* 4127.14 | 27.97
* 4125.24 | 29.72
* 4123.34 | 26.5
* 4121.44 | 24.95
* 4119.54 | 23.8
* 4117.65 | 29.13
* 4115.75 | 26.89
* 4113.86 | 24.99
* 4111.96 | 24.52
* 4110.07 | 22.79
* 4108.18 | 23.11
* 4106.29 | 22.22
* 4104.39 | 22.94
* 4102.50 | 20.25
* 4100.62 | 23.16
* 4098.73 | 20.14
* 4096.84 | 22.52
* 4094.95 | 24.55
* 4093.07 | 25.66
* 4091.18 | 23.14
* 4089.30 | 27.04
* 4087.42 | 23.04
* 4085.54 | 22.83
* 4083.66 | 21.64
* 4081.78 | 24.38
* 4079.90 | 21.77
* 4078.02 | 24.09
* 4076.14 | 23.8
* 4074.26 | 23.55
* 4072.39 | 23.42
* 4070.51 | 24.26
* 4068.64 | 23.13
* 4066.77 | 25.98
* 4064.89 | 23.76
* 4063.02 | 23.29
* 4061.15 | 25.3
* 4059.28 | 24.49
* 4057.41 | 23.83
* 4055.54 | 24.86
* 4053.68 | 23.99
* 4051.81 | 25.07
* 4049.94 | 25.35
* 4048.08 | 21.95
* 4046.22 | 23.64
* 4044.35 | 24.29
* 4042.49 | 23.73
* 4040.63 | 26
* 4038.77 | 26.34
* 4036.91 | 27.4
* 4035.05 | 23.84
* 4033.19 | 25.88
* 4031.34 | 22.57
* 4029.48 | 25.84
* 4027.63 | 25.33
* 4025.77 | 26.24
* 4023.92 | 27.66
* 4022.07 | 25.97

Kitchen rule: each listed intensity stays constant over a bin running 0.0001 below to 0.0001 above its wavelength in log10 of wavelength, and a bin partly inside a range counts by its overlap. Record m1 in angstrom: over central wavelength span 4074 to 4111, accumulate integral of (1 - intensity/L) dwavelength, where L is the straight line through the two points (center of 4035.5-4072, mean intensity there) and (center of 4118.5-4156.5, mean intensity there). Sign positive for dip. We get 2.76 angstrom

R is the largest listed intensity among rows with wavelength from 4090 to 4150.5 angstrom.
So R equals 29.72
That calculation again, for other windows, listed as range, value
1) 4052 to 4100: 27.04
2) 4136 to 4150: 28.11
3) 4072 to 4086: 24.38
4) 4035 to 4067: 27.4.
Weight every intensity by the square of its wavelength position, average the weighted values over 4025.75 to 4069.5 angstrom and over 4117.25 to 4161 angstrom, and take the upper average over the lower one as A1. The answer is 1.08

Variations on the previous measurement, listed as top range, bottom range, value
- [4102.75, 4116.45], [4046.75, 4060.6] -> 1.00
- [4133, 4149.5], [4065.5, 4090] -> 1.12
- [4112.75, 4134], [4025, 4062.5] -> 1.10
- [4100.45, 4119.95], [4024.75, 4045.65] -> 0.99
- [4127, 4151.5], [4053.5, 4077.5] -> 1.10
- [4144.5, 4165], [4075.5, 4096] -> 1.04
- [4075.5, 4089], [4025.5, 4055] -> 0.96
